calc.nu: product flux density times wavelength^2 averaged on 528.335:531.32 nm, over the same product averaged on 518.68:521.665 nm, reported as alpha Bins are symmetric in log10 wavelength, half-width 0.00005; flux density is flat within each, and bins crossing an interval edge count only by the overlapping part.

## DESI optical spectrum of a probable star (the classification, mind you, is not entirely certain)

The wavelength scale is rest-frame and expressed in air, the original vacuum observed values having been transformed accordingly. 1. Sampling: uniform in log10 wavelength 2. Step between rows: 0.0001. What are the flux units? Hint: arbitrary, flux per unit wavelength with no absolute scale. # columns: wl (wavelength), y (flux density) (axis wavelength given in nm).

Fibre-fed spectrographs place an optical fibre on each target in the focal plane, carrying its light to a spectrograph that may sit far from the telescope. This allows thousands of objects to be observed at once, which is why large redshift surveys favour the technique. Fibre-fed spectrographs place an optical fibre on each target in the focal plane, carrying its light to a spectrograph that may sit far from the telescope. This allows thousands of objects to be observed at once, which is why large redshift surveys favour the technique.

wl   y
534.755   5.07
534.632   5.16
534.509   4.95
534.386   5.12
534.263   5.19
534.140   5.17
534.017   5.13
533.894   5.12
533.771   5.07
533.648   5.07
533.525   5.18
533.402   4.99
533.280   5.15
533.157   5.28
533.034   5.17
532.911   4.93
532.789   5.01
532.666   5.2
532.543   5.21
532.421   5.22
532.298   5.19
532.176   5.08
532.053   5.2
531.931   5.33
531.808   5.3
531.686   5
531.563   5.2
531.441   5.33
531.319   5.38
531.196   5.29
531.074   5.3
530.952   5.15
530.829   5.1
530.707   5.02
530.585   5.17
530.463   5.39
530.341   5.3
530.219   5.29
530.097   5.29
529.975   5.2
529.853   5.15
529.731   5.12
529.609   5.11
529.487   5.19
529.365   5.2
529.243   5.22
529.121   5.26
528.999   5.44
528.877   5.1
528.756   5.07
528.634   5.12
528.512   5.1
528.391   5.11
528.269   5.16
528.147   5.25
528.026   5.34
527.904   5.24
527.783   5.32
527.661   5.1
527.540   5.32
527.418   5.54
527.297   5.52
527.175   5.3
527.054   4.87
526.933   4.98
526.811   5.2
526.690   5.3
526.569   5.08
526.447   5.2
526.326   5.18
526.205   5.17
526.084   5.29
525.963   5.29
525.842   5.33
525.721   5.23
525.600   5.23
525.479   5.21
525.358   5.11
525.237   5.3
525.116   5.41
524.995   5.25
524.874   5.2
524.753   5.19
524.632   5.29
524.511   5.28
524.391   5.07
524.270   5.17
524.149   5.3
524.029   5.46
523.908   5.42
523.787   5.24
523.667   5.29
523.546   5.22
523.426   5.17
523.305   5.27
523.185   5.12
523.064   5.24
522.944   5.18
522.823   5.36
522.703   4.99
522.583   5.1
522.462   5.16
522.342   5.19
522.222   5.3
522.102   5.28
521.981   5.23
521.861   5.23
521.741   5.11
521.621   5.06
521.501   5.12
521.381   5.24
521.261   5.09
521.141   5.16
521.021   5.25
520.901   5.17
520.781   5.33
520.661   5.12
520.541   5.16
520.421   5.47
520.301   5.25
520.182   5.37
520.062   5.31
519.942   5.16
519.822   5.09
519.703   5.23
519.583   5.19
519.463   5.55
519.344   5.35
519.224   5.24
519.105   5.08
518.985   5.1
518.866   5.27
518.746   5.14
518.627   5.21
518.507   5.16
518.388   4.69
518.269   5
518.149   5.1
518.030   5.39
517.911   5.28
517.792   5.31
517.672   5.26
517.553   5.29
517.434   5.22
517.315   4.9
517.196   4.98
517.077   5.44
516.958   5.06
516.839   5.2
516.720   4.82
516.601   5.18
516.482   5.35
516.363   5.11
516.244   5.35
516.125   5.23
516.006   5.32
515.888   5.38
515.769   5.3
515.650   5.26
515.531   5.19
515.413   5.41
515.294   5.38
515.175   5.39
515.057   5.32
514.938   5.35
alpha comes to 1.0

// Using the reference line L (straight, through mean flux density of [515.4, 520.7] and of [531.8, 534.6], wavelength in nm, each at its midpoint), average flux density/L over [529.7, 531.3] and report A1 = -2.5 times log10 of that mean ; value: -0.014 mag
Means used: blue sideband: 5.21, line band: 5.22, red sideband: 5.14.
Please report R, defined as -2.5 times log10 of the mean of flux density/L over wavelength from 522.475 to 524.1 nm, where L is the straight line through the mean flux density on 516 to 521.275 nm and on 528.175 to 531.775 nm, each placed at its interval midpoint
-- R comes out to -0.01 mag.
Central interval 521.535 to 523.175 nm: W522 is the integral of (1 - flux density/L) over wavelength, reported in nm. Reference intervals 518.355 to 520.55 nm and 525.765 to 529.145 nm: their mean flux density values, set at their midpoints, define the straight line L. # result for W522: 0.01 nm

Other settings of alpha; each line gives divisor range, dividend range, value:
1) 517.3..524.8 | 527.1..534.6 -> 1.03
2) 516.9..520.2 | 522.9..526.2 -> 1.04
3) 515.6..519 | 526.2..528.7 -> 1.04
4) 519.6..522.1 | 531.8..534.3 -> 1.04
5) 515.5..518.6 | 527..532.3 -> 1.06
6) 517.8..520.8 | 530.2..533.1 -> 1.05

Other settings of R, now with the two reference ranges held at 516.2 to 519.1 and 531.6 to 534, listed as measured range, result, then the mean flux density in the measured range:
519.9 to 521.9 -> -0.012 mag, 5.21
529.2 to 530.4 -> -0.013 mag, 5.21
